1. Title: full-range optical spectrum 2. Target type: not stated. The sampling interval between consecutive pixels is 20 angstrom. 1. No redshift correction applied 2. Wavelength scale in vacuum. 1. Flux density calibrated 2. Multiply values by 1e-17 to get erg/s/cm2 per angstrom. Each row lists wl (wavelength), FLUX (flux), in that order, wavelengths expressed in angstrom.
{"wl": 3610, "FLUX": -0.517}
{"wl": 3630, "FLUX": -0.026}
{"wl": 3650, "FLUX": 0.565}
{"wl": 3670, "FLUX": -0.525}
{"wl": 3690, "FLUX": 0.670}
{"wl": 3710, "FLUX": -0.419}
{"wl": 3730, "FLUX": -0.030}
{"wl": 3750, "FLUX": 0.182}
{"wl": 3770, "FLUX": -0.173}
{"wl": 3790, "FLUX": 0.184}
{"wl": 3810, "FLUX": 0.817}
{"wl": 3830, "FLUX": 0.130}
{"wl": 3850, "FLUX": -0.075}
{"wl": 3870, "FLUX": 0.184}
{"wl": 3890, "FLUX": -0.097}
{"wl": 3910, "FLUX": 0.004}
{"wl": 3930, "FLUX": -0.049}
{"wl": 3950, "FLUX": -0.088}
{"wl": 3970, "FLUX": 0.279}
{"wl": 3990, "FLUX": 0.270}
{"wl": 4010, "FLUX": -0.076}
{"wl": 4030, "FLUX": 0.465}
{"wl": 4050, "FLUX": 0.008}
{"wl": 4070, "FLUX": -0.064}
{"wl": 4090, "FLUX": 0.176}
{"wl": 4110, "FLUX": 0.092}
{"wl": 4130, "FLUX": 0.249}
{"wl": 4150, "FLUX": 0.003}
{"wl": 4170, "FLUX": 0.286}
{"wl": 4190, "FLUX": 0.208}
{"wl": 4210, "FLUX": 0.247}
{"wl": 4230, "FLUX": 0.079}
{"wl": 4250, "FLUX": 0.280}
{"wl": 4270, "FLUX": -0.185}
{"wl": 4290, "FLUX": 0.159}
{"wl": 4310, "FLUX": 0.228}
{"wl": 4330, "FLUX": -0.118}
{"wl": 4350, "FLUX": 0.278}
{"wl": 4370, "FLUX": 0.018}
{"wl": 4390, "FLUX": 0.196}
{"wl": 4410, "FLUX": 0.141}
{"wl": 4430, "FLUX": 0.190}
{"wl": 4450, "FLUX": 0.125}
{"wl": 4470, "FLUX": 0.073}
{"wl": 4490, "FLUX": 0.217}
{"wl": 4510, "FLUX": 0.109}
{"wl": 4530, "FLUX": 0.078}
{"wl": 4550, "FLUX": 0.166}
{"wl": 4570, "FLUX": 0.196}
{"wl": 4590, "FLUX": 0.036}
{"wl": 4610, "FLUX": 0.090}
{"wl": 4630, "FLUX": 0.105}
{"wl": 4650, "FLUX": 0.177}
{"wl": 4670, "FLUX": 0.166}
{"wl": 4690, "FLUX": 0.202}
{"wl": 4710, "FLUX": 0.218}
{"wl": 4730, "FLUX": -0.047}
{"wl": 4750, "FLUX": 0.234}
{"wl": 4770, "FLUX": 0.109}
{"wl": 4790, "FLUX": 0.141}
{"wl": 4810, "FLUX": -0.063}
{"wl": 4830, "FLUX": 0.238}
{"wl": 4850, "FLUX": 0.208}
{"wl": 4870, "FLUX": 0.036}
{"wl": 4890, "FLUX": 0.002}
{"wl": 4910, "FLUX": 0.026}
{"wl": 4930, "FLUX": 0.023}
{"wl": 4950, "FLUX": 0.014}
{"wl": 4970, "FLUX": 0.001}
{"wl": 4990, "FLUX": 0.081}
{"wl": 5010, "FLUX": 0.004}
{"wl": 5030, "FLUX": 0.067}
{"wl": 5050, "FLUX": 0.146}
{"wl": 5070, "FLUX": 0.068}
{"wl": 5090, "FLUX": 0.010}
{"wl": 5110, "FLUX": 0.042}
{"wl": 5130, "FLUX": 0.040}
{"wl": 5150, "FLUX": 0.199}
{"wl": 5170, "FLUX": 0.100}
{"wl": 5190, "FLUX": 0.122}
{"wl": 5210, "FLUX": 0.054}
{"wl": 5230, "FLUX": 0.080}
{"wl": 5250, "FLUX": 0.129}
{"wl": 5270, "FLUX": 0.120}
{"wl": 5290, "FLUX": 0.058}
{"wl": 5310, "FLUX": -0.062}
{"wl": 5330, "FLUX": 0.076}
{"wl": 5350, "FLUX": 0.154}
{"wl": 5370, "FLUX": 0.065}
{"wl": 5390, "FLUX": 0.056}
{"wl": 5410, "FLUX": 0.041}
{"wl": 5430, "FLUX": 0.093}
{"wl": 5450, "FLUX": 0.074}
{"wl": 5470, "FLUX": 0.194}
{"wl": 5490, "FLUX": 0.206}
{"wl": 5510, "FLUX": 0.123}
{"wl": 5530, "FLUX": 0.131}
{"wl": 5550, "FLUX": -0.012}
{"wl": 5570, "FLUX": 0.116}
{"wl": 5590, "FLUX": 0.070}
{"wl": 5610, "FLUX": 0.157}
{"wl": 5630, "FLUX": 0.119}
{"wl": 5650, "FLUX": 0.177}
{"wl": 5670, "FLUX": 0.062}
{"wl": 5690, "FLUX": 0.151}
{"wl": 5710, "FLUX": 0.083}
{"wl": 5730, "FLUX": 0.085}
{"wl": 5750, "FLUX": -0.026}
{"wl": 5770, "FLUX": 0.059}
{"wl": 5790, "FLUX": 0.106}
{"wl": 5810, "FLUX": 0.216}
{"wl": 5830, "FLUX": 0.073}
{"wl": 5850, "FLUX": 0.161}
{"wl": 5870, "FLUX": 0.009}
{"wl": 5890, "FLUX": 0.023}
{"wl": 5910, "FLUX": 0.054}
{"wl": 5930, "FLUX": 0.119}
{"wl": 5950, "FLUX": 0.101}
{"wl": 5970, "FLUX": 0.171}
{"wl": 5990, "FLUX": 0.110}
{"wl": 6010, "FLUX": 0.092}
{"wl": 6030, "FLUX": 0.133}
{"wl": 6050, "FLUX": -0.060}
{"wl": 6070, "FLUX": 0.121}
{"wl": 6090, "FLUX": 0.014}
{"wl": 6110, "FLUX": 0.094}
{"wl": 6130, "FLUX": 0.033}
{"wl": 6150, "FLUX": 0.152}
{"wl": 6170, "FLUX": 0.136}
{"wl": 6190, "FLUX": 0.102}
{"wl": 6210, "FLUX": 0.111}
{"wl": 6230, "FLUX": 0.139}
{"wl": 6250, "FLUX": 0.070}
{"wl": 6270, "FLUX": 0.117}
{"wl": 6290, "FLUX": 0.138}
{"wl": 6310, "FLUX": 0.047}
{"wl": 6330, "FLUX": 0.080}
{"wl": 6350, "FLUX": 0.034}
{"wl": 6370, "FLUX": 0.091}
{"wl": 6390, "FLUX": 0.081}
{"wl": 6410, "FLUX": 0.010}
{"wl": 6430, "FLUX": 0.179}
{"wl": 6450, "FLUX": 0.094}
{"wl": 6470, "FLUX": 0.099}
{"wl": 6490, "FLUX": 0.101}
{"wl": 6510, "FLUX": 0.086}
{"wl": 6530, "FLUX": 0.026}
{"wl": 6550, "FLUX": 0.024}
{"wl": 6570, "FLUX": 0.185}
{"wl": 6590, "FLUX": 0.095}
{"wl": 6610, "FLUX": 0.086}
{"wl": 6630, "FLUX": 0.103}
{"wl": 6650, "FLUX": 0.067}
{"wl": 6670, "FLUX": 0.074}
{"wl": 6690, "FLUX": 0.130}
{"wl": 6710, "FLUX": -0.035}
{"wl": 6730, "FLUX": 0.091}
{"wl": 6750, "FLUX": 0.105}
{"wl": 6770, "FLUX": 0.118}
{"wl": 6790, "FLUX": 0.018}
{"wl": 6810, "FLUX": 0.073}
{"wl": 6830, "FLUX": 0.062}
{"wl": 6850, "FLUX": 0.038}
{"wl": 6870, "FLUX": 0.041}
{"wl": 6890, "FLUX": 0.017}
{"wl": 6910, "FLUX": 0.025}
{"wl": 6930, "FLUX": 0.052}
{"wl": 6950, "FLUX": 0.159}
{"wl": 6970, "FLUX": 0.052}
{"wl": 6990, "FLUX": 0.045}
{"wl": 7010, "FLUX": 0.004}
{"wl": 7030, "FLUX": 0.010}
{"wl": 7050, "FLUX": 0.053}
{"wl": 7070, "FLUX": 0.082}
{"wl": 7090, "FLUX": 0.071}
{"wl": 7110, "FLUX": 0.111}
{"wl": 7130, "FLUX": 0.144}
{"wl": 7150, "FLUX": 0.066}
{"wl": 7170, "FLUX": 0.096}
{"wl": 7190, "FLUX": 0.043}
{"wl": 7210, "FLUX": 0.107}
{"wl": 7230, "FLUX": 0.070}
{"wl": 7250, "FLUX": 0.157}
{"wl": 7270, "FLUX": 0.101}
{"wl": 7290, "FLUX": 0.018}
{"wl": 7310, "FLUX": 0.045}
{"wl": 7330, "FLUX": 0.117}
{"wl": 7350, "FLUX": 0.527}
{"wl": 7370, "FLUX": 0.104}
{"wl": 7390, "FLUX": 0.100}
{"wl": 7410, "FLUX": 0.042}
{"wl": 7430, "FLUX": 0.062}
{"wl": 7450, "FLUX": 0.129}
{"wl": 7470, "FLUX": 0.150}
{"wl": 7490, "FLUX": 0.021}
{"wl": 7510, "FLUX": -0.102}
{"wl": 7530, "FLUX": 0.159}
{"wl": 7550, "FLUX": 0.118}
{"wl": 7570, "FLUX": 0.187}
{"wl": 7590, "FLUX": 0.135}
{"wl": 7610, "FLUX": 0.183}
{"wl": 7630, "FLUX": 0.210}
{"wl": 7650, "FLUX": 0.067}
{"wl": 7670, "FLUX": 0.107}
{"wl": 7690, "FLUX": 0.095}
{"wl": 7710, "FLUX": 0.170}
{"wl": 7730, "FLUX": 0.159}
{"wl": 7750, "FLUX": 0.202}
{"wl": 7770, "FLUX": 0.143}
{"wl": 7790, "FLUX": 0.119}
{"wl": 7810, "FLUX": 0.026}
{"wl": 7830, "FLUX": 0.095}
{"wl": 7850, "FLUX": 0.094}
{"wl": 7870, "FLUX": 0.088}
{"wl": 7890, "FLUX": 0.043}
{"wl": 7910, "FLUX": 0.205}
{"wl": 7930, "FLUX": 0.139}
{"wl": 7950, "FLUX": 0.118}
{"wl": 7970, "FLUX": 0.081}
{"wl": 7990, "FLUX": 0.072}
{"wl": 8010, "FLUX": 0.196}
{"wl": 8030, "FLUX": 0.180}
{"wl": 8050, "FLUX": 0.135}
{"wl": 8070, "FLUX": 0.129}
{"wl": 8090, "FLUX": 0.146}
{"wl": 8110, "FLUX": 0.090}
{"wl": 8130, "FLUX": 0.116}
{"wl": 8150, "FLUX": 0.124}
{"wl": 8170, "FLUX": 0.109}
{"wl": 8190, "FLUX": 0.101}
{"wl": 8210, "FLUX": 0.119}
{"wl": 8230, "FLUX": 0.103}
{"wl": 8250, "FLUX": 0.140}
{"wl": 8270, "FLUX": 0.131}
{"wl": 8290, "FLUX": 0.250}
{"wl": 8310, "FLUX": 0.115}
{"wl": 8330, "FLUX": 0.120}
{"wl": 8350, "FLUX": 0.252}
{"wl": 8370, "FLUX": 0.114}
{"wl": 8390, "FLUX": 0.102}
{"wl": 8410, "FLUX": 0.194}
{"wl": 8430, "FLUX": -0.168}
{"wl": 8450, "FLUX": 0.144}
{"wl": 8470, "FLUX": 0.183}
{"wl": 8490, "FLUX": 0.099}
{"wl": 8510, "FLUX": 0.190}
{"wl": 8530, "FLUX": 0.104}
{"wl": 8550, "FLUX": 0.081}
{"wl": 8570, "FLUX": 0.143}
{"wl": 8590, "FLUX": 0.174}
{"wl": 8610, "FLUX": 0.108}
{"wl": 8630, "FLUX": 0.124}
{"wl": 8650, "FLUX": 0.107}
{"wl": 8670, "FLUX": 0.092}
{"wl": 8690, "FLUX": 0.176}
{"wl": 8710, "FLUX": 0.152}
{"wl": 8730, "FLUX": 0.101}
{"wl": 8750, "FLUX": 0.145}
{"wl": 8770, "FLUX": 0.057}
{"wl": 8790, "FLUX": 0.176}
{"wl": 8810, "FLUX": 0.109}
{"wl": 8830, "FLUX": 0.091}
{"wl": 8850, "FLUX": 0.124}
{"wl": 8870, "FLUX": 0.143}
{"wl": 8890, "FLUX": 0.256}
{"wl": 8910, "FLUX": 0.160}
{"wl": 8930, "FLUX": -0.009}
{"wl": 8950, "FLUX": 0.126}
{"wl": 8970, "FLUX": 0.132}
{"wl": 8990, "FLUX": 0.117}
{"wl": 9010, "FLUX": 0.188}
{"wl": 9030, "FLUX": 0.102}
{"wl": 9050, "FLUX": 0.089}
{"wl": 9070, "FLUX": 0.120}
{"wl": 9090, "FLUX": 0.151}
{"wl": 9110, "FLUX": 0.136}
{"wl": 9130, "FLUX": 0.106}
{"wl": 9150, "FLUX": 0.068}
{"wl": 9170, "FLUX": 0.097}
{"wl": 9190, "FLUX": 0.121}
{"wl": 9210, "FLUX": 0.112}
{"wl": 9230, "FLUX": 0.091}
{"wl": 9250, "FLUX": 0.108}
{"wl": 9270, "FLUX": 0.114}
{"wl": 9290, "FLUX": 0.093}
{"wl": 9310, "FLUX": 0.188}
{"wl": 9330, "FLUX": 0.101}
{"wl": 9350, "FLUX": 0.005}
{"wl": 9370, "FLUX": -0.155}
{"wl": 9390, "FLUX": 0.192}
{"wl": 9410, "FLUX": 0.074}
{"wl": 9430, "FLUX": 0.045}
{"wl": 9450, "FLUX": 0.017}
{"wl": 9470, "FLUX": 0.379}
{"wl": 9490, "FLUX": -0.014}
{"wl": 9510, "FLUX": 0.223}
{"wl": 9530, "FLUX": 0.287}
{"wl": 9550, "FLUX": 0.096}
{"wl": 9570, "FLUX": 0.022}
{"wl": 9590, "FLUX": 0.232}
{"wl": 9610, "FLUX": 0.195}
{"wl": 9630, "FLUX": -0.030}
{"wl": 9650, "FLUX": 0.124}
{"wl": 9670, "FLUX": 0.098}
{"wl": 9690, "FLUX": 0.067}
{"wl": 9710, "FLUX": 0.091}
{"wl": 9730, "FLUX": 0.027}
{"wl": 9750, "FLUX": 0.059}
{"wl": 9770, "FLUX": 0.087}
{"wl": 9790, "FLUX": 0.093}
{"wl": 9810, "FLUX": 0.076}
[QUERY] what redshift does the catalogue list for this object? 0.97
